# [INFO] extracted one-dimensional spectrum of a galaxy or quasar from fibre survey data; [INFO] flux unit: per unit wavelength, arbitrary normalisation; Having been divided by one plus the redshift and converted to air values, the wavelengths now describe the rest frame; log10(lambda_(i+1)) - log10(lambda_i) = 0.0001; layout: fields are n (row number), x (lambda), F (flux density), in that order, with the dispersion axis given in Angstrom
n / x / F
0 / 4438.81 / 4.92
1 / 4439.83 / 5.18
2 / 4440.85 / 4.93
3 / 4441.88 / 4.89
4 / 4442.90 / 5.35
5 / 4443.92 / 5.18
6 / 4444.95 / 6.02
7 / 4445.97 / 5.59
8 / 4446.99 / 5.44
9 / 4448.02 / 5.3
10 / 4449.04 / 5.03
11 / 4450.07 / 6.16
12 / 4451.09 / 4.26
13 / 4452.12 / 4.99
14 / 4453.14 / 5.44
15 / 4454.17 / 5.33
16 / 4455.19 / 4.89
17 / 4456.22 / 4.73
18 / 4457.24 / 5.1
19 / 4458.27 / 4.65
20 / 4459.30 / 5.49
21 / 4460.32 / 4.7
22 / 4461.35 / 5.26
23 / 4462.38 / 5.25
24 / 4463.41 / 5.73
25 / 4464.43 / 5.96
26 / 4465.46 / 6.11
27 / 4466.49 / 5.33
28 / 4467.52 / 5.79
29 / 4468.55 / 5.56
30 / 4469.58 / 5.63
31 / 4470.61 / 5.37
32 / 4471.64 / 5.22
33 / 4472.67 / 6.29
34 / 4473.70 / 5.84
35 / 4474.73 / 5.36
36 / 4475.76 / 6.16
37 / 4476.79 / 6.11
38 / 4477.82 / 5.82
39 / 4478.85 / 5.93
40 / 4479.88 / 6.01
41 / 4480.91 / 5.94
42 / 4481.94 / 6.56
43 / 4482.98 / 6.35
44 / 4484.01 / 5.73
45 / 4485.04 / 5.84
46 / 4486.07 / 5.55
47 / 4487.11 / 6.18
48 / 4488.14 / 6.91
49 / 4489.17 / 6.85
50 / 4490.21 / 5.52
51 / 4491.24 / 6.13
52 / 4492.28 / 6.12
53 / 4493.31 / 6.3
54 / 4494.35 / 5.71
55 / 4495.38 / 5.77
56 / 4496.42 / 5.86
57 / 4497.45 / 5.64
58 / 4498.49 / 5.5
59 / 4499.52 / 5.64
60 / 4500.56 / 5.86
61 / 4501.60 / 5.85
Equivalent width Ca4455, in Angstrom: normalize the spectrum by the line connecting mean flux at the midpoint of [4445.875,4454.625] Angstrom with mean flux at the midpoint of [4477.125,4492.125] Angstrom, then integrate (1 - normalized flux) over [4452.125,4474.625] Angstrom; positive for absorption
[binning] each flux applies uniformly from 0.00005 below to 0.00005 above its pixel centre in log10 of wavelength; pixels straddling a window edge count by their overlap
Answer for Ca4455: 0.73 Angstrom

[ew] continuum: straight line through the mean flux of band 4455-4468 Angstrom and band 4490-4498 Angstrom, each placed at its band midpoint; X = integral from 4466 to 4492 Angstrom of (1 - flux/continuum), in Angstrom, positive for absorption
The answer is -1.4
